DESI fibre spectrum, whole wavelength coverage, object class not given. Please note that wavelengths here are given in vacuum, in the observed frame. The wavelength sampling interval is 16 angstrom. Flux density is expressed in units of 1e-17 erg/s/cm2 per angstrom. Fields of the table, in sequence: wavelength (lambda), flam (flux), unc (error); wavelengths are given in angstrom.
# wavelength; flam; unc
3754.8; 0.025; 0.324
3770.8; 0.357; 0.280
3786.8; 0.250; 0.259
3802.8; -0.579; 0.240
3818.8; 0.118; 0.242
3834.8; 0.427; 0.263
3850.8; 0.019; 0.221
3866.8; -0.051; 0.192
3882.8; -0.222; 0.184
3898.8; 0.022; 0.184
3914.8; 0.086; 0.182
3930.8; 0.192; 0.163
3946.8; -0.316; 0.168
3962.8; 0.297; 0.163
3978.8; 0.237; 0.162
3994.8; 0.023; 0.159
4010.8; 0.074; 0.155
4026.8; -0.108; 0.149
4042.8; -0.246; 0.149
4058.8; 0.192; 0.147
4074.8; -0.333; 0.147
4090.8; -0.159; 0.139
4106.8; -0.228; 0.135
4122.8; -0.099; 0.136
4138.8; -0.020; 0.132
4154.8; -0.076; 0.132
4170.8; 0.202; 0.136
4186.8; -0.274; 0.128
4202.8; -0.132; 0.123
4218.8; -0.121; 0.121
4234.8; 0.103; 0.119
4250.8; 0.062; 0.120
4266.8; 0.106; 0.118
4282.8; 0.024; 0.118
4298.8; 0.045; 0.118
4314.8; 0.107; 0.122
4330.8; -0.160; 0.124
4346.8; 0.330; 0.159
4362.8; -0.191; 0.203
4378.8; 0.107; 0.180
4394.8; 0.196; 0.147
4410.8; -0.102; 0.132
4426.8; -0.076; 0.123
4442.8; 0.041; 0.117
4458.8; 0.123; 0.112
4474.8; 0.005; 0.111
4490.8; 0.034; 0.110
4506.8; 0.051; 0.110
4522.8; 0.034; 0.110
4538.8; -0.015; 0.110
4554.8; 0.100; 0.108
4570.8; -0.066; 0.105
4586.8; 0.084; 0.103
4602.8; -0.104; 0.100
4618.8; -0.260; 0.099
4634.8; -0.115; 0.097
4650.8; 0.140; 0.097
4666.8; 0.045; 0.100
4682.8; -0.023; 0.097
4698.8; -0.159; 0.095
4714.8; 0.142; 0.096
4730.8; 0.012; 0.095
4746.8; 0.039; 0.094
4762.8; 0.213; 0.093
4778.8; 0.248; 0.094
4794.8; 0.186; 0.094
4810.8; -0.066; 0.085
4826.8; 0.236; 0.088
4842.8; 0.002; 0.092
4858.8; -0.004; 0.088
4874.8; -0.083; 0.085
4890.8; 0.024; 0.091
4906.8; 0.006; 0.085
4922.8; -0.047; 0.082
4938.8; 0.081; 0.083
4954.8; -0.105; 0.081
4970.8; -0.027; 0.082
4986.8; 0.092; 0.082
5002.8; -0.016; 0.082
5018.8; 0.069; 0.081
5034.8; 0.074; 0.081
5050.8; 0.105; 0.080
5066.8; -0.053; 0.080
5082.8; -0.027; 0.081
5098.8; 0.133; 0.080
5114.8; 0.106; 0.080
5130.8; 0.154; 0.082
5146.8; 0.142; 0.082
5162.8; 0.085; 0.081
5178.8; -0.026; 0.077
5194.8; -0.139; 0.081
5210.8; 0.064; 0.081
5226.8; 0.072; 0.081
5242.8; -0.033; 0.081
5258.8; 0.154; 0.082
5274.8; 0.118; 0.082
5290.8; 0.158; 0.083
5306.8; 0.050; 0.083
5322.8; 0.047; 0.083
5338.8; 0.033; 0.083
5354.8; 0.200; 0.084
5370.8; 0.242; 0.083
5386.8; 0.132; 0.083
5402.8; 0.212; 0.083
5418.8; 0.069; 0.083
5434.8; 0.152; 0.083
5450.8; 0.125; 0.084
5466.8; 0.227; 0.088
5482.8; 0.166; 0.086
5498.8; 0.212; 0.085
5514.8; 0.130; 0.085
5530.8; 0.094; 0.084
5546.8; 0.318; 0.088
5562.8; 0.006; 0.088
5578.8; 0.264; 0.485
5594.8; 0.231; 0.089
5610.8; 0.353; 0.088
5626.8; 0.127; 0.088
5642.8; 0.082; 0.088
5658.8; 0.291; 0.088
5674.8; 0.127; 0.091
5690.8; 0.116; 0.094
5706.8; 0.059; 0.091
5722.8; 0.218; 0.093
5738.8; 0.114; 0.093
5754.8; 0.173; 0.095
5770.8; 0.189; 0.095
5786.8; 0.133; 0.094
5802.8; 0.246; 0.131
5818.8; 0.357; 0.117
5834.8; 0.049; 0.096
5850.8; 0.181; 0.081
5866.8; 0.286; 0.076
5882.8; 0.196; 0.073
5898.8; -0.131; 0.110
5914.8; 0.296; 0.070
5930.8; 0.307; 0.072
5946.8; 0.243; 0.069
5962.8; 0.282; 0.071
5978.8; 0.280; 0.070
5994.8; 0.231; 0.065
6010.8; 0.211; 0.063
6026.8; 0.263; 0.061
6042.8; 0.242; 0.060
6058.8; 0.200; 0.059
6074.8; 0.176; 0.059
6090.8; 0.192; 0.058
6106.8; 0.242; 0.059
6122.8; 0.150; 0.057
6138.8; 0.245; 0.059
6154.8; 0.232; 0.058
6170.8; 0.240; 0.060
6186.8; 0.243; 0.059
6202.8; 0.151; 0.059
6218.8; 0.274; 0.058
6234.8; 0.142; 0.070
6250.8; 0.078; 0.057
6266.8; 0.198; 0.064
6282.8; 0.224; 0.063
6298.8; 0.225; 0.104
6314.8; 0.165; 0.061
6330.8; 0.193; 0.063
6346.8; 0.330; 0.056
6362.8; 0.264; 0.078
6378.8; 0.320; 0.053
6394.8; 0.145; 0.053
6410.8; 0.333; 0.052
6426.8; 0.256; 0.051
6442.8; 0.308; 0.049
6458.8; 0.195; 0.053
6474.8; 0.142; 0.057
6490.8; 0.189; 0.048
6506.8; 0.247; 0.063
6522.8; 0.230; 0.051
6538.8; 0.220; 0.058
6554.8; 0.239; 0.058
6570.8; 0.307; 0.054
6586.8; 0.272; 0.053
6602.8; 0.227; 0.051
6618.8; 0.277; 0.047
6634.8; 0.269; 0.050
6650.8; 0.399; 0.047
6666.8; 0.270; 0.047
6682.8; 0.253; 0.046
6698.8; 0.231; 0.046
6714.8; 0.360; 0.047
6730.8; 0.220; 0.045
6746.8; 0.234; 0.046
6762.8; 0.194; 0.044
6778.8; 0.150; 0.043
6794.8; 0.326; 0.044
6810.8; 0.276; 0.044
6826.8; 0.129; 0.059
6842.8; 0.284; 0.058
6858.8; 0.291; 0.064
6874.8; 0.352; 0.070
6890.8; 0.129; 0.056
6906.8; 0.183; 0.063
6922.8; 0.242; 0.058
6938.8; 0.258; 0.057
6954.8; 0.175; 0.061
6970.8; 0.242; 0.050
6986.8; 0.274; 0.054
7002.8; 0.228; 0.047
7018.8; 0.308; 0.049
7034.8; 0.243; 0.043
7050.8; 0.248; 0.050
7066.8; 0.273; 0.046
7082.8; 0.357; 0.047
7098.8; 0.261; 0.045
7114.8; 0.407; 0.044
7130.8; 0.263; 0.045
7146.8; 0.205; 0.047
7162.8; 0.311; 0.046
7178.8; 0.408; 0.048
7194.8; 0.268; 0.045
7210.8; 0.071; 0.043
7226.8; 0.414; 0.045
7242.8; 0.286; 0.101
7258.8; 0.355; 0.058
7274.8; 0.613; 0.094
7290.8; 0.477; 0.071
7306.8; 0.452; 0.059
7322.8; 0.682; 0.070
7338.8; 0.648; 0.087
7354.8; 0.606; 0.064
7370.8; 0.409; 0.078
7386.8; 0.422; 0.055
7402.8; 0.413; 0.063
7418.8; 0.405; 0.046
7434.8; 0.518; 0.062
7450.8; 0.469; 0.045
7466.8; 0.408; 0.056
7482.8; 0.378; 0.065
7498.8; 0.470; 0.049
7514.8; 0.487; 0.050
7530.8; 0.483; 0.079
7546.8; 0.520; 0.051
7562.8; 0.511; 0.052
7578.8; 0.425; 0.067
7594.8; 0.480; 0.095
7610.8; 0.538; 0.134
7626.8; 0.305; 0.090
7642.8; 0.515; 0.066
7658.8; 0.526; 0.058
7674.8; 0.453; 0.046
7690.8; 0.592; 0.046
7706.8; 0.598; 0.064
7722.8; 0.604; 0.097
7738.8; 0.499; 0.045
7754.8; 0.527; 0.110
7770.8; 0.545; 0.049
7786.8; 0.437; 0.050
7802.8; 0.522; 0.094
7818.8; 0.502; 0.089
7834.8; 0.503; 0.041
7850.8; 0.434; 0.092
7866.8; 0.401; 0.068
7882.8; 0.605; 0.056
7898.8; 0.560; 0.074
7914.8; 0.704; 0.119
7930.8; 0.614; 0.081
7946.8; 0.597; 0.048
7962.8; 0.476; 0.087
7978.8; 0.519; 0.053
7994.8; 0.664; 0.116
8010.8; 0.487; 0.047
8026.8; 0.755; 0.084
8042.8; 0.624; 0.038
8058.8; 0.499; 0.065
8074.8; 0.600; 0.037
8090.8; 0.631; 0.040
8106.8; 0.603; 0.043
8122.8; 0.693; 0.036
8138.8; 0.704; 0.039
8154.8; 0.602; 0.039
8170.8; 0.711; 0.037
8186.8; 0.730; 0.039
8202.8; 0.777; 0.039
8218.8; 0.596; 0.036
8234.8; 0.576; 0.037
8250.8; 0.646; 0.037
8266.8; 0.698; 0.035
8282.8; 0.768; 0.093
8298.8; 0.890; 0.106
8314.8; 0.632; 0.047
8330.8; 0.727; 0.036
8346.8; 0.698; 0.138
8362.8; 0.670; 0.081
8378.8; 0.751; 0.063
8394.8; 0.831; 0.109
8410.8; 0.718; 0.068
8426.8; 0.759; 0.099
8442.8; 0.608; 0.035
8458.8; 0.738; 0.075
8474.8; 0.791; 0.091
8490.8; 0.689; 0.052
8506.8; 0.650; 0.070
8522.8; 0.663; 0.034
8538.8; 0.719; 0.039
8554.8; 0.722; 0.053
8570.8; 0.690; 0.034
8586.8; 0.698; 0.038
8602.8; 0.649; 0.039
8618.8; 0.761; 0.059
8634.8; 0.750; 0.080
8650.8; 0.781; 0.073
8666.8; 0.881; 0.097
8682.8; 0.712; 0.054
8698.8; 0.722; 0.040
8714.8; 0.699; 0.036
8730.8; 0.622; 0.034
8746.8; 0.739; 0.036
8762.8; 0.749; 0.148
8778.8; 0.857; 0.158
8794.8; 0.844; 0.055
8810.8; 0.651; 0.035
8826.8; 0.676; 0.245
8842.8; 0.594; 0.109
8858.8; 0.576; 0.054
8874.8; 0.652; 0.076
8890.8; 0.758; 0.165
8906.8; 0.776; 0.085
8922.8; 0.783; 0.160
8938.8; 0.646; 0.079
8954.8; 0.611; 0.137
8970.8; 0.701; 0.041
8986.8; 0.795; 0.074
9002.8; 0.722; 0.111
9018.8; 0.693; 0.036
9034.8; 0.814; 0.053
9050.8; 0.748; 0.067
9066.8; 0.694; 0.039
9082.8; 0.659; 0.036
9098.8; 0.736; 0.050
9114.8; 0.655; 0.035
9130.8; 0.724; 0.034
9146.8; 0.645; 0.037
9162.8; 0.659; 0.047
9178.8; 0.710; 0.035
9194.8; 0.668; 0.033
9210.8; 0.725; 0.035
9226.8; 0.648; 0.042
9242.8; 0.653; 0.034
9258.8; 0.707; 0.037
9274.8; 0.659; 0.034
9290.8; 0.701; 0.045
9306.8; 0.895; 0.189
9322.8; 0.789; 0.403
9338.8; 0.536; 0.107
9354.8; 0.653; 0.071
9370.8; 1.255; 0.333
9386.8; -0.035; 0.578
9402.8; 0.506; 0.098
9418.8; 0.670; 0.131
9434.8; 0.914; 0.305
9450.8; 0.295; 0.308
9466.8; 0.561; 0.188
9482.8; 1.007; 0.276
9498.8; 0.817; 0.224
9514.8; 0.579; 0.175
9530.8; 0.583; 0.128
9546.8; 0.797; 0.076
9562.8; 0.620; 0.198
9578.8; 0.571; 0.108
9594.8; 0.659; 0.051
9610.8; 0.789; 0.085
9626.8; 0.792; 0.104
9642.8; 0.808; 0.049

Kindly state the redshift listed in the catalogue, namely 0.816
